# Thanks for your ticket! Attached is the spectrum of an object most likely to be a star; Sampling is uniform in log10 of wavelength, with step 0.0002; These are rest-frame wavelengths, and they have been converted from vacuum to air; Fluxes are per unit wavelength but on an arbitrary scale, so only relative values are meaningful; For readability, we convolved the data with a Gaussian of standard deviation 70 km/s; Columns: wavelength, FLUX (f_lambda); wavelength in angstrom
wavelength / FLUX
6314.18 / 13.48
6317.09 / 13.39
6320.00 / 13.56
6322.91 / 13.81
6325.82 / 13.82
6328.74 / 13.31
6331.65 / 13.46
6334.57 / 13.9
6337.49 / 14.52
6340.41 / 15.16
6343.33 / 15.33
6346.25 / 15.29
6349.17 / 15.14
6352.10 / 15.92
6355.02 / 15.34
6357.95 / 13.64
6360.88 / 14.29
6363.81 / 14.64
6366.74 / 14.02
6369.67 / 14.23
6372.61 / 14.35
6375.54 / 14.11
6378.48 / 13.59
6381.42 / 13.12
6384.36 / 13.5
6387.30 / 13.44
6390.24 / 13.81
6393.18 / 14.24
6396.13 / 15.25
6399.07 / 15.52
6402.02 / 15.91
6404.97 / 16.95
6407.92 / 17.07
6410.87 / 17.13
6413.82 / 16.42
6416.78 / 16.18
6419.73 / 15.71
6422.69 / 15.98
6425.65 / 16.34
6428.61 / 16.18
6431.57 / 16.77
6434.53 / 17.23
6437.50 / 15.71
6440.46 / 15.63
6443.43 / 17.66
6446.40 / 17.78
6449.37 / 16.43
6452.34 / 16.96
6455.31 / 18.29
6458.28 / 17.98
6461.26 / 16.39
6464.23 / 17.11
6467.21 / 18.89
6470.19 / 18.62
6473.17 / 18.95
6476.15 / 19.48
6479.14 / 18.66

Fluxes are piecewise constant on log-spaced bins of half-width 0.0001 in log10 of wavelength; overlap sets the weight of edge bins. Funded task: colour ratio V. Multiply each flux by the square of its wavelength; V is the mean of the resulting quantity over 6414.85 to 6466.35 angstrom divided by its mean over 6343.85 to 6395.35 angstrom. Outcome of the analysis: 1.2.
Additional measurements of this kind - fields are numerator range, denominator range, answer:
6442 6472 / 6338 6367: 1.22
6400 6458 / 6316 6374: 1.19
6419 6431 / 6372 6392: 1.19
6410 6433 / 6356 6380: 1.17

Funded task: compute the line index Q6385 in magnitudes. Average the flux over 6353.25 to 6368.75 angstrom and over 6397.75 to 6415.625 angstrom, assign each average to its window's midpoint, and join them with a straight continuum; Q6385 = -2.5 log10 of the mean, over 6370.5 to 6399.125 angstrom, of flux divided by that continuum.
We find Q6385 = 0.11 mag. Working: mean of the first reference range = 14.4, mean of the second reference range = 16.5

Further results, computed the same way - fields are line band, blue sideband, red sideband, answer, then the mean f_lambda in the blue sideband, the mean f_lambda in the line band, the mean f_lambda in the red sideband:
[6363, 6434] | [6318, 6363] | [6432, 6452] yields 0.038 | 14.4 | 15.2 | 16.8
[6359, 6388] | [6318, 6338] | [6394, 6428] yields 0.084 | 13.7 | 13.9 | 16.2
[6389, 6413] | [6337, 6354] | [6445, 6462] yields 0.038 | 15.3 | 15.8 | 17.3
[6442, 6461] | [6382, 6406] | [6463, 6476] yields 0.011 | 14.7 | 17.4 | 18.5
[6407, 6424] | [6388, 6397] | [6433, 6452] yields -0.067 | 14.3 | 16.4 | 16.8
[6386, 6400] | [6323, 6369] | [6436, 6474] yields 0.095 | 14.5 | 14.4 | 17.4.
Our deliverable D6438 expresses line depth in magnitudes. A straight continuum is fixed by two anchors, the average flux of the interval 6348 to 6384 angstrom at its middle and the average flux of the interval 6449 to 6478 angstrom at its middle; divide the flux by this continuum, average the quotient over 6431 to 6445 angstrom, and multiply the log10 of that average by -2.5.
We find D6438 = 0.028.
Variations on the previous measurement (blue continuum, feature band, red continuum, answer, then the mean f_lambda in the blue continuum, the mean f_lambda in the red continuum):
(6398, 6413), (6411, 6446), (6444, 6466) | 0.03 mag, 16.5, 17.3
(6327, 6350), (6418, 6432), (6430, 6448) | 0.02 mag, 14.5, 16.8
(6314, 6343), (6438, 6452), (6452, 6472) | 0.03 mag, 13.9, 17.8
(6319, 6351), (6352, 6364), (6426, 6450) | 0.01 mag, 14.3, 16.7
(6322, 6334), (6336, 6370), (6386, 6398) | -0.07 mag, 13.6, 14.2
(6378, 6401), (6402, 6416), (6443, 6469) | -0.11 mag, 14.1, 17.5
